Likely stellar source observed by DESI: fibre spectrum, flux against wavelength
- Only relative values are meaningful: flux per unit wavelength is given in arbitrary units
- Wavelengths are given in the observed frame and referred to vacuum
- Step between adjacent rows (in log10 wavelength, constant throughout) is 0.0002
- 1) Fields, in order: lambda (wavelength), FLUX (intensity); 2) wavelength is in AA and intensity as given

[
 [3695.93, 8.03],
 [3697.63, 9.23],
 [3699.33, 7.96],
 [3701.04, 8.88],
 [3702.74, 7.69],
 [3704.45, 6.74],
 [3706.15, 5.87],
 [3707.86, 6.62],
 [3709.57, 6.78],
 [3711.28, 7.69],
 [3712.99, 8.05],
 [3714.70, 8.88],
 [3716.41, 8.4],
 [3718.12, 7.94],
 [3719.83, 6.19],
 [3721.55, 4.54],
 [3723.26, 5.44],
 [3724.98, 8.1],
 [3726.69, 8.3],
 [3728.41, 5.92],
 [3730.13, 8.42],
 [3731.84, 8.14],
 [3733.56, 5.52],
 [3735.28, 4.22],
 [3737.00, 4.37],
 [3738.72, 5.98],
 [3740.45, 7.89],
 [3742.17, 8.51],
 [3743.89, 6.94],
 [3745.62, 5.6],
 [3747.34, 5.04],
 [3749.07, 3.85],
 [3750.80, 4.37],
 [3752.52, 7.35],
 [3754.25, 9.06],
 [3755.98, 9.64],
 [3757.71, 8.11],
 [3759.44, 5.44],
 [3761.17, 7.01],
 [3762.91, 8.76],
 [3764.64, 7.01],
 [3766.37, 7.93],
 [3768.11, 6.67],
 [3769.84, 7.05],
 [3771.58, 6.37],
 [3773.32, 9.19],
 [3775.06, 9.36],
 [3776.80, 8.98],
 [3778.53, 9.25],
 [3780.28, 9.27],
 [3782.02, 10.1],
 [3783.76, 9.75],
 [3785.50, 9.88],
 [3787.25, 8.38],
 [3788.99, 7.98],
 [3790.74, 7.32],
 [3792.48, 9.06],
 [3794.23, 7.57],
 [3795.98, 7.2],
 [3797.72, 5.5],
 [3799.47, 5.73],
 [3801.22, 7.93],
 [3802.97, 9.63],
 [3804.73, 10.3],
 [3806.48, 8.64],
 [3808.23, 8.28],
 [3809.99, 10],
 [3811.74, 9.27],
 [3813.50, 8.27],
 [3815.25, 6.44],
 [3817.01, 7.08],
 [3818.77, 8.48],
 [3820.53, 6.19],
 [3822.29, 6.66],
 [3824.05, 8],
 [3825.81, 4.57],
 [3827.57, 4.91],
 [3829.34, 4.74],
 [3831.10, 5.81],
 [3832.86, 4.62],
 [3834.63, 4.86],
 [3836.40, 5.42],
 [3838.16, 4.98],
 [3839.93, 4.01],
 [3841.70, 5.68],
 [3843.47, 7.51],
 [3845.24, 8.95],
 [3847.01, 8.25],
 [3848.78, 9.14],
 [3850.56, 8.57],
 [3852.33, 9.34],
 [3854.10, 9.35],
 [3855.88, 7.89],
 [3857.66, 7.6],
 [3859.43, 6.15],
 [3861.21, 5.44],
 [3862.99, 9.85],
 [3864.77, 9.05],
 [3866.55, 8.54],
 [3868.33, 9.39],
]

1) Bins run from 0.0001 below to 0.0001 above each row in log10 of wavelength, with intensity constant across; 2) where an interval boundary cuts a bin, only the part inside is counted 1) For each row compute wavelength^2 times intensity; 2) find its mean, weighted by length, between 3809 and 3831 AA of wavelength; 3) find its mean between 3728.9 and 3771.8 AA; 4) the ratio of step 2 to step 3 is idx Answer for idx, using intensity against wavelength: 1.07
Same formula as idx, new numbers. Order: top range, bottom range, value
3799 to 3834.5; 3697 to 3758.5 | 1.08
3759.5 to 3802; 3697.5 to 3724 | 1.14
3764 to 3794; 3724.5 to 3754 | 1.34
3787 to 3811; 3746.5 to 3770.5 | 1.19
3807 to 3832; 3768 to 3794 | 0.84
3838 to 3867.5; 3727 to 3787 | 1.10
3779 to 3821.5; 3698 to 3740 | 1.24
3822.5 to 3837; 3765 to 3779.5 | 0.69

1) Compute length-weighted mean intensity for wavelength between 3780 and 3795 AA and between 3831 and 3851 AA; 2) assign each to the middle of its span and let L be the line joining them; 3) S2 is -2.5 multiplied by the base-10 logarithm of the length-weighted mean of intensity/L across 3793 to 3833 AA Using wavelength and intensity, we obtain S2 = 0.064 mag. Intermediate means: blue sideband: 8.8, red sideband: 6.46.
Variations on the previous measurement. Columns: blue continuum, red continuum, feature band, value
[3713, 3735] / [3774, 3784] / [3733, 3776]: 0.22 mag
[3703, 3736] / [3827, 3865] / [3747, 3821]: -0.14 mag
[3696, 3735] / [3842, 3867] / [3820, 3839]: 0.41 mag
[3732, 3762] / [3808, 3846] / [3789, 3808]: -0.21 mag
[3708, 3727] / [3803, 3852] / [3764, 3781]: -0.13 mag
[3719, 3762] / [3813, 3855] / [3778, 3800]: -0.23 mag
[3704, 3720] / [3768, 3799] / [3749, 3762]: 0.13 mag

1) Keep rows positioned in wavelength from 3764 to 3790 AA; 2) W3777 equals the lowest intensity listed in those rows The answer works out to 6.37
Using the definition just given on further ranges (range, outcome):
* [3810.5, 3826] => 4.57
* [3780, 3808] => 5.5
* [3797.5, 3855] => 4.01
